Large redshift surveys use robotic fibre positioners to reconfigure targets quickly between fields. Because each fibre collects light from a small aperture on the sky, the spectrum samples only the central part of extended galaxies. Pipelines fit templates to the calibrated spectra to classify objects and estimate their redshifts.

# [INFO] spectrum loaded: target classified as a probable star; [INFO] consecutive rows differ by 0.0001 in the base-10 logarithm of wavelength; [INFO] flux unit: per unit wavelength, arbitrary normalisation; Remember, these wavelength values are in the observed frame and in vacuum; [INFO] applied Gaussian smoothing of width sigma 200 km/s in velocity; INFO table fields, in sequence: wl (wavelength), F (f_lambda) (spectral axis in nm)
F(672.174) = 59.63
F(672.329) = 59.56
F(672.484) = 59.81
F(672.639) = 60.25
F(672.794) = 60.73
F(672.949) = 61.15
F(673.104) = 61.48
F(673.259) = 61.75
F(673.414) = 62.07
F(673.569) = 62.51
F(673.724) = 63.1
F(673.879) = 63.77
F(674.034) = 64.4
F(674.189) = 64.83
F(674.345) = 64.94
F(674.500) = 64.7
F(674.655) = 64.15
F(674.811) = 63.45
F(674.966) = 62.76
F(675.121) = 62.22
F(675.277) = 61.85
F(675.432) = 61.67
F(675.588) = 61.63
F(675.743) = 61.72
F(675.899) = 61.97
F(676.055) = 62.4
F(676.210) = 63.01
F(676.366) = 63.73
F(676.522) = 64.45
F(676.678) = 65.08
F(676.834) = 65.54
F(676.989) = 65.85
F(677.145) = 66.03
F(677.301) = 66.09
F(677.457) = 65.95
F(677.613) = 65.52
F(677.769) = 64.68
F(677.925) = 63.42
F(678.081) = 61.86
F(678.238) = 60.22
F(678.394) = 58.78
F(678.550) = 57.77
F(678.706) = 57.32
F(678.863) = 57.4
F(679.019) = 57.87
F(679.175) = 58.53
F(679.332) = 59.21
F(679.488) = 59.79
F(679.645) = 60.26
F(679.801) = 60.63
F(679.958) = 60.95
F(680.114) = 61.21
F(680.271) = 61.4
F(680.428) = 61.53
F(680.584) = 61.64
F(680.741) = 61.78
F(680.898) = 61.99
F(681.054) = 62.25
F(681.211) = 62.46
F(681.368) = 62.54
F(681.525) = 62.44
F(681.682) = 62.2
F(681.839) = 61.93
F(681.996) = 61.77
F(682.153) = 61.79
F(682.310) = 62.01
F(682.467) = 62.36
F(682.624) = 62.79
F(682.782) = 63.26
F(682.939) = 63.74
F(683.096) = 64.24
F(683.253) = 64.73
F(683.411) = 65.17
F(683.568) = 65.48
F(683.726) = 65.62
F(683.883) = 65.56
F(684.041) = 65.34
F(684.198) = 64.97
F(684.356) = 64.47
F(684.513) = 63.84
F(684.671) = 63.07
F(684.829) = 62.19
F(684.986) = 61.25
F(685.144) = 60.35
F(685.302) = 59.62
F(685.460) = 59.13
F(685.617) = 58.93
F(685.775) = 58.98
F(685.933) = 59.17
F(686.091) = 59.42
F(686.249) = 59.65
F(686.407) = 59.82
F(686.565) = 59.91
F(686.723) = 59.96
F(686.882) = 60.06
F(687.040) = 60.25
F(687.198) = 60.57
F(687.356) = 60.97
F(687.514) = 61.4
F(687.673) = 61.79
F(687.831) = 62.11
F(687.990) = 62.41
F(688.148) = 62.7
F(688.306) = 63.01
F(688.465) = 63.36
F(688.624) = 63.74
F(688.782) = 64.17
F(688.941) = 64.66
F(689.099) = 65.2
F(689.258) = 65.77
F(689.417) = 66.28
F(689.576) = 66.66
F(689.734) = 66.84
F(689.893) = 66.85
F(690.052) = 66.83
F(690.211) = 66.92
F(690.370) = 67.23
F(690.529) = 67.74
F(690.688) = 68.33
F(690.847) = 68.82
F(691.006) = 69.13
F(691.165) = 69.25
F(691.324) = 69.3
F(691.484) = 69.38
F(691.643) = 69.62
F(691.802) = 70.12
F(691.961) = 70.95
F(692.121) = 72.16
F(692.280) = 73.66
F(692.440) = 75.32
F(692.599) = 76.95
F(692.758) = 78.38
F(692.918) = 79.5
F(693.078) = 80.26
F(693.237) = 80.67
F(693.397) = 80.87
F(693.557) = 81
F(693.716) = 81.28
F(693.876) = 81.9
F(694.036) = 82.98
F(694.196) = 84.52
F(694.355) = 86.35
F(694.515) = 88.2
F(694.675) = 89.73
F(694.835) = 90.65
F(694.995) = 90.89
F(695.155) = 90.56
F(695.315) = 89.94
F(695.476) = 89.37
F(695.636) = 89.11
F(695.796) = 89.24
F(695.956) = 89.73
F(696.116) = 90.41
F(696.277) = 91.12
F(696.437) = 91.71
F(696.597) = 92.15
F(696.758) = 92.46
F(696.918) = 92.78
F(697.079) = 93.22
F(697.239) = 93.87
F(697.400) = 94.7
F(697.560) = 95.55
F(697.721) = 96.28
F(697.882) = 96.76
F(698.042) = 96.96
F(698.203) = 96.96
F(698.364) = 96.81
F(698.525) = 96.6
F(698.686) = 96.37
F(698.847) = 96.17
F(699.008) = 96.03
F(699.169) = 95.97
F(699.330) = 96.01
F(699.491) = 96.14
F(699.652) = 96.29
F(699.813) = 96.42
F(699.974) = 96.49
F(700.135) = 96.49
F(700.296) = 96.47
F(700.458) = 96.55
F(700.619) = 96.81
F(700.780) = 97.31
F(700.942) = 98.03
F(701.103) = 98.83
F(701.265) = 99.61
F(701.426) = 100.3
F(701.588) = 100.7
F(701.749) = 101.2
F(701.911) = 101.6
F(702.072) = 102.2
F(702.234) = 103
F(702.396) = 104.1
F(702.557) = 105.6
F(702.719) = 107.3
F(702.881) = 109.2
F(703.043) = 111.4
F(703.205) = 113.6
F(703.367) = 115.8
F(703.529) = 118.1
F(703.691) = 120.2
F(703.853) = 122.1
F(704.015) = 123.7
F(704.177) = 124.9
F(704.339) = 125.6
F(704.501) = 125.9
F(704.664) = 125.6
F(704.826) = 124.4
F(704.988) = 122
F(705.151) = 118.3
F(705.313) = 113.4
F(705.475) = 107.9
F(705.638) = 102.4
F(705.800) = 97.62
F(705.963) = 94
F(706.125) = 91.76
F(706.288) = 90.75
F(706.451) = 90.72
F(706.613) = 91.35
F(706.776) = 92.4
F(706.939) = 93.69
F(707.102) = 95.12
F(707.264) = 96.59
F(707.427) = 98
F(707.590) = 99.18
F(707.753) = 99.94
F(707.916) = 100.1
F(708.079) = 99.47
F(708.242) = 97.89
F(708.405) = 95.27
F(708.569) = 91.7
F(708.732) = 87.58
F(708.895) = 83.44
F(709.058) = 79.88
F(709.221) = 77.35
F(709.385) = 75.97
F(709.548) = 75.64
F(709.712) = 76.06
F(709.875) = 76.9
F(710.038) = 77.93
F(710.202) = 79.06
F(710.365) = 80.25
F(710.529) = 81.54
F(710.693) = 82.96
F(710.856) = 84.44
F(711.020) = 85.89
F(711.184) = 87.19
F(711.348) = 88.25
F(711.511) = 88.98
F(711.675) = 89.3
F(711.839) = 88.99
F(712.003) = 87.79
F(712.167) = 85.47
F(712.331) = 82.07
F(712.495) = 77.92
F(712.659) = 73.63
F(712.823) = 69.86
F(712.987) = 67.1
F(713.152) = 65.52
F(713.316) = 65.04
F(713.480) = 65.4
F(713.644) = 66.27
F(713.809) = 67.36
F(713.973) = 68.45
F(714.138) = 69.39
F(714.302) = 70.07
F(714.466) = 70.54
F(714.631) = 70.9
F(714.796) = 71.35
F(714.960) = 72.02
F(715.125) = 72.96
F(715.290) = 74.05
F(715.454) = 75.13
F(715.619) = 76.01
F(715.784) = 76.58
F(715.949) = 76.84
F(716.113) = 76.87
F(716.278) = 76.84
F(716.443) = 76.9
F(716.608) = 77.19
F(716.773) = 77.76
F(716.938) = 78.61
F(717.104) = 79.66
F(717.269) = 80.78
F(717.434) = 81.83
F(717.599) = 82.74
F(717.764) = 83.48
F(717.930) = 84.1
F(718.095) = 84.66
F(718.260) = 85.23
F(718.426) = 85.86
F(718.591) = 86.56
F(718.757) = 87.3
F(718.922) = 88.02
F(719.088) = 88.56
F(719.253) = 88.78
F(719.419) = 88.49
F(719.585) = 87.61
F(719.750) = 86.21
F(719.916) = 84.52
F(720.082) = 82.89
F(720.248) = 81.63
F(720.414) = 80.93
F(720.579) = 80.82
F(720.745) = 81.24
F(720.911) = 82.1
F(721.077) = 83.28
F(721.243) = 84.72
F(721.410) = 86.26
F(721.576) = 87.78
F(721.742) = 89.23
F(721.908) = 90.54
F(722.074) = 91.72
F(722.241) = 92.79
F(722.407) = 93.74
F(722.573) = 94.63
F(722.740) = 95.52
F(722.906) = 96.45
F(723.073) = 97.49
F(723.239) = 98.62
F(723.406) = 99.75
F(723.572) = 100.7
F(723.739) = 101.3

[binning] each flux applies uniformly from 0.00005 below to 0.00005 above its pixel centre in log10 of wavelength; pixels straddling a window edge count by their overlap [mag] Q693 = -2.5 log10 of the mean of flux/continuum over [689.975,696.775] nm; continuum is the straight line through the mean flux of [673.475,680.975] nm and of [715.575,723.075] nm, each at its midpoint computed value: -0.13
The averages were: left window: 62.3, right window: 84.7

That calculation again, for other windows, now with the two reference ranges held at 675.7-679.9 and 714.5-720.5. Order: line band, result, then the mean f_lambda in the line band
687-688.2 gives 0.09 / 61.6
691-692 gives -0.02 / 69.7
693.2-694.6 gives -0.19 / 83.2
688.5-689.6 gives 0.04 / 65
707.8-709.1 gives -0.21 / 92.5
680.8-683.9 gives 0.02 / 63.2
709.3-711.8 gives -0.06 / 82.1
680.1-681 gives 0.03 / 61.7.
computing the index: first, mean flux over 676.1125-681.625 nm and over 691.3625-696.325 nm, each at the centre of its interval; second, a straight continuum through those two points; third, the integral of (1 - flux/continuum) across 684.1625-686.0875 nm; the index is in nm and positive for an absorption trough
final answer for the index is 0.25 nm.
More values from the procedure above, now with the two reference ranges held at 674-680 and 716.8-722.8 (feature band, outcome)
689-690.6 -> 0.064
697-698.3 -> -0.386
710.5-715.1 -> 0.306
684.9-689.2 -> 0.421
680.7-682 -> 0.051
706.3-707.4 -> -0.205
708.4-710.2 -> -0.020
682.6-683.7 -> 0.023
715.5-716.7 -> 0.101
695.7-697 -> -0.325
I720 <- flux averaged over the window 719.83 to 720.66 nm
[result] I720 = 82.2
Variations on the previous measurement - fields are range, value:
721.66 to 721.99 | 89.9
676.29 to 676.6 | 64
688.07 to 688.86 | 63.4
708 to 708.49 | 97.4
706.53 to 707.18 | 93.1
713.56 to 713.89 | 66.7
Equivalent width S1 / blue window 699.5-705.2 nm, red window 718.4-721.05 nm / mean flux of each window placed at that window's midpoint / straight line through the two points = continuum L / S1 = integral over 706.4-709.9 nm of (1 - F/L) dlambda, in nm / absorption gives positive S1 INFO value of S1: 0.37 nm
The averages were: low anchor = 108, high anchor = 85.1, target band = 89.9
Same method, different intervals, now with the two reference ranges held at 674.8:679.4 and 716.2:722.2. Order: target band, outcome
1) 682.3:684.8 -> 0.05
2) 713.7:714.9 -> 0.17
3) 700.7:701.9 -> -0.40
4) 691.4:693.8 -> -0.19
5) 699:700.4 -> -0.42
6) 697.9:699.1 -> -0.38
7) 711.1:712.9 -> -0.07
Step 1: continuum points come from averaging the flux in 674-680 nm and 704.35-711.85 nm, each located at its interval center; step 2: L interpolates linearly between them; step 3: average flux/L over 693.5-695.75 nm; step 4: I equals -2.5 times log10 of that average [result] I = -0.09 mag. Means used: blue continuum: 62.4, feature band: 87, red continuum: 93.9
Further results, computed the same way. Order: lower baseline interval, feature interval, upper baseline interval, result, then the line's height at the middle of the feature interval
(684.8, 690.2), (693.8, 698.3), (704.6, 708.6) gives -0.14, 79.7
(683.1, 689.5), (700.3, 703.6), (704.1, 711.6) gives -0.20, 86.1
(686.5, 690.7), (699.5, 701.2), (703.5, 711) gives -0.14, 85.2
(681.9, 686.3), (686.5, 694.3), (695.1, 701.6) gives 0.11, 76.8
